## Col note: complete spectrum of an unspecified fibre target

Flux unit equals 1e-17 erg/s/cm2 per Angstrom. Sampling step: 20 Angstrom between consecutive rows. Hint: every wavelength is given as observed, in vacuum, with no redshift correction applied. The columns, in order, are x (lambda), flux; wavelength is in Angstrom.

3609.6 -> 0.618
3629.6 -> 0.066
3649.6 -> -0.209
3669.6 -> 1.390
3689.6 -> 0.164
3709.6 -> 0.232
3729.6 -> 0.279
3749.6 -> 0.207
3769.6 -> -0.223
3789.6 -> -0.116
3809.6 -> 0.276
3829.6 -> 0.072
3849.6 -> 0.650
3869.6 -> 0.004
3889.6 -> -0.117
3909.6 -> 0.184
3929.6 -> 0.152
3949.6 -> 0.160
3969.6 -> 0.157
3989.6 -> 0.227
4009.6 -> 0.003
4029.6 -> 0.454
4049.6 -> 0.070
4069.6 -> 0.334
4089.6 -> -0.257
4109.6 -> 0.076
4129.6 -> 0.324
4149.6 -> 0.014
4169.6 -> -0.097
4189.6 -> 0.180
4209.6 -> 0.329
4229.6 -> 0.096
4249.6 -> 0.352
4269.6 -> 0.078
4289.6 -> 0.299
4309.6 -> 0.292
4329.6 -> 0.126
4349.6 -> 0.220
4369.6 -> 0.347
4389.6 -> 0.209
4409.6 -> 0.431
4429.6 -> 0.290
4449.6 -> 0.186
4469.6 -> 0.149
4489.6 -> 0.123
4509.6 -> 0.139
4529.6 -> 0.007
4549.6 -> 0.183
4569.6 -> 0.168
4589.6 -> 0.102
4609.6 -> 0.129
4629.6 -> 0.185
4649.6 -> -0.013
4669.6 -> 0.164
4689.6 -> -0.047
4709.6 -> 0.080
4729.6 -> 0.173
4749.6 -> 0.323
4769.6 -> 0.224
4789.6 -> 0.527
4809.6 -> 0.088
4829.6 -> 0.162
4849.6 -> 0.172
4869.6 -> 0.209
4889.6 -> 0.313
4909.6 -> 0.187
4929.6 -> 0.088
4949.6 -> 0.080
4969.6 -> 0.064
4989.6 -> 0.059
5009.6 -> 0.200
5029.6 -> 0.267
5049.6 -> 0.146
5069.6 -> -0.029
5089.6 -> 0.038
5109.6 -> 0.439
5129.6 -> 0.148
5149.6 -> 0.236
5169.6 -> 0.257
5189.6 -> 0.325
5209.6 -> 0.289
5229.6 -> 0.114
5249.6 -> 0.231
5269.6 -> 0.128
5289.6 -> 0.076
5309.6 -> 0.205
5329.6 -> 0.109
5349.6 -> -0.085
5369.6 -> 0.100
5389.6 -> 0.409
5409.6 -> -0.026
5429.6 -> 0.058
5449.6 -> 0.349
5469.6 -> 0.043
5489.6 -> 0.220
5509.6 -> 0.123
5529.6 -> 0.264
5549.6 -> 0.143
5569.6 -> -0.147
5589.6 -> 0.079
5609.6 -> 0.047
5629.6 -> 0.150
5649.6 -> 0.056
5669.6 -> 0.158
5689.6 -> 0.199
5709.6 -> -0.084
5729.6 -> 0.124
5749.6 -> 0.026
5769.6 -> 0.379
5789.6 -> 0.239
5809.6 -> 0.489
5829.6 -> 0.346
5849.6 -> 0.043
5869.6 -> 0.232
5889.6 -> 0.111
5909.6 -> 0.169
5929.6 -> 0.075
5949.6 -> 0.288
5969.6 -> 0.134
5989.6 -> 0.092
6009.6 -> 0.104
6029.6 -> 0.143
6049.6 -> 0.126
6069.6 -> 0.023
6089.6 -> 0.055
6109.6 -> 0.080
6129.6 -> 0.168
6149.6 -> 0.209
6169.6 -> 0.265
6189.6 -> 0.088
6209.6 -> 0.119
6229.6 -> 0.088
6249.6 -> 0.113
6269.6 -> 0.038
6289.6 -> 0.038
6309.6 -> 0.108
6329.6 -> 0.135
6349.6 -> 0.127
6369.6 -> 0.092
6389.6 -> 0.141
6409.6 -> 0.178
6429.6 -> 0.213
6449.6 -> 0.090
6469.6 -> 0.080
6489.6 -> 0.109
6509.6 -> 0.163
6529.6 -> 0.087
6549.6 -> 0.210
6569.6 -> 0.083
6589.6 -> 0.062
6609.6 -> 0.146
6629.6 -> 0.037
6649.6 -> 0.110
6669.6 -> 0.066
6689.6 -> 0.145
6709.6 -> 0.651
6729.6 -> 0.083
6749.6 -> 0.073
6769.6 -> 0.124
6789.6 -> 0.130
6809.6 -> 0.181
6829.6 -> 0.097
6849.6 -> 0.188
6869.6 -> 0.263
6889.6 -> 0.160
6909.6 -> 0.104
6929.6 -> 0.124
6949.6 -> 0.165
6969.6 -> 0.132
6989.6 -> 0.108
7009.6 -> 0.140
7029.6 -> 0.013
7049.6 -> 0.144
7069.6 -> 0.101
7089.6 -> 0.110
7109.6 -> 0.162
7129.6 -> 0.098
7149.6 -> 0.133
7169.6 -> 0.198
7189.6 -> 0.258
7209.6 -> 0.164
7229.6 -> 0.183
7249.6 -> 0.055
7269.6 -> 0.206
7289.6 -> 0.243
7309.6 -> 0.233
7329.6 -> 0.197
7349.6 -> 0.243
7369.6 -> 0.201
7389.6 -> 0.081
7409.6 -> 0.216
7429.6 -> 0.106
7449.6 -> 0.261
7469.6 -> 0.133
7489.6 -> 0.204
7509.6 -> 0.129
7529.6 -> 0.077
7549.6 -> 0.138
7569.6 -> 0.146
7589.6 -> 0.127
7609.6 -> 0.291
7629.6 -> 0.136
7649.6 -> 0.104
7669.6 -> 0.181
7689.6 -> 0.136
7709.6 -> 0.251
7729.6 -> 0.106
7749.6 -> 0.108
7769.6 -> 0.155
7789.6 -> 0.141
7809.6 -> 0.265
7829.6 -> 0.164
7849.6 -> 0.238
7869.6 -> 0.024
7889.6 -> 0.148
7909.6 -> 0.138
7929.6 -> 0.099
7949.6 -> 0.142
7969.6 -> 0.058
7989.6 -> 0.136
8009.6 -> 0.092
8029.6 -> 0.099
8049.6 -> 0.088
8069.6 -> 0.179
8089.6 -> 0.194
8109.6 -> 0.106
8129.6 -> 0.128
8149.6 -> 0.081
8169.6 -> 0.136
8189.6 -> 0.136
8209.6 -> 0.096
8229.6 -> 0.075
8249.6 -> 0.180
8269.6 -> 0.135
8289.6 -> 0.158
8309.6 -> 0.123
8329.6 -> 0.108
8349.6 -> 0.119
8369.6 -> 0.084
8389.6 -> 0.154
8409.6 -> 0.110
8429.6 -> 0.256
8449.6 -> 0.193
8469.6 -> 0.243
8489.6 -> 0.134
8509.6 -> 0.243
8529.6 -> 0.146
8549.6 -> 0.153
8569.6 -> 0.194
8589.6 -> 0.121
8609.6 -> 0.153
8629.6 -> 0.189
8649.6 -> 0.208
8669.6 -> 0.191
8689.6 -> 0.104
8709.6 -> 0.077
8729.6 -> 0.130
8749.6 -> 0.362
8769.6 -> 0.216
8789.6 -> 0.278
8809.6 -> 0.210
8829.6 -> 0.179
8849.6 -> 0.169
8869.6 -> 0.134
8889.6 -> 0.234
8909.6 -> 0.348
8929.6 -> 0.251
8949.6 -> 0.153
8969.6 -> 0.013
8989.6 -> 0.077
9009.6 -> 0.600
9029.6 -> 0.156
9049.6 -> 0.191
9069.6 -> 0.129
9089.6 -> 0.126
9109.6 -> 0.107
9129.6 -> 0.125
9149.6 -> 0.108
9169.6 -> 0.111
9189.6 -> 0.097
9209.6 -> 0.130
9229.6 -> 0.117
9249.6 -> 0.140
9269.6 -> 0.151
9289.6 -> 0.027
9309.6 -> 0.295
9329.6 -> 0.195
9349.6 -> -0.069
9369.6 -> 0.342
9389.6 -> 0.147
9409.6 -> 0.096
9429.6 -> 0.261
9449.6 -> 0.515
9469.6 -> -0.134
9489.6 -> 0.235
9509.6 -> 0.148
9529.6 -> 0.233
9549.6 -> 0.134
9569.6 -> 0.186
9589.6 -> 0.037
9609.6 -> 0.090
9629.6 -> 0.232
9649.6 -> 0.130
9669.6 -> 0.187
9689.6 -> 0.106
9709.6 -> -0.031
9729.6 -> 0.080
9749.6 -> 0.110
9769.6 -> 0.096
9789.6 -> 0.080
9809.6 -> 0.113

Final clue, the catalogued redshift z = 0.80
